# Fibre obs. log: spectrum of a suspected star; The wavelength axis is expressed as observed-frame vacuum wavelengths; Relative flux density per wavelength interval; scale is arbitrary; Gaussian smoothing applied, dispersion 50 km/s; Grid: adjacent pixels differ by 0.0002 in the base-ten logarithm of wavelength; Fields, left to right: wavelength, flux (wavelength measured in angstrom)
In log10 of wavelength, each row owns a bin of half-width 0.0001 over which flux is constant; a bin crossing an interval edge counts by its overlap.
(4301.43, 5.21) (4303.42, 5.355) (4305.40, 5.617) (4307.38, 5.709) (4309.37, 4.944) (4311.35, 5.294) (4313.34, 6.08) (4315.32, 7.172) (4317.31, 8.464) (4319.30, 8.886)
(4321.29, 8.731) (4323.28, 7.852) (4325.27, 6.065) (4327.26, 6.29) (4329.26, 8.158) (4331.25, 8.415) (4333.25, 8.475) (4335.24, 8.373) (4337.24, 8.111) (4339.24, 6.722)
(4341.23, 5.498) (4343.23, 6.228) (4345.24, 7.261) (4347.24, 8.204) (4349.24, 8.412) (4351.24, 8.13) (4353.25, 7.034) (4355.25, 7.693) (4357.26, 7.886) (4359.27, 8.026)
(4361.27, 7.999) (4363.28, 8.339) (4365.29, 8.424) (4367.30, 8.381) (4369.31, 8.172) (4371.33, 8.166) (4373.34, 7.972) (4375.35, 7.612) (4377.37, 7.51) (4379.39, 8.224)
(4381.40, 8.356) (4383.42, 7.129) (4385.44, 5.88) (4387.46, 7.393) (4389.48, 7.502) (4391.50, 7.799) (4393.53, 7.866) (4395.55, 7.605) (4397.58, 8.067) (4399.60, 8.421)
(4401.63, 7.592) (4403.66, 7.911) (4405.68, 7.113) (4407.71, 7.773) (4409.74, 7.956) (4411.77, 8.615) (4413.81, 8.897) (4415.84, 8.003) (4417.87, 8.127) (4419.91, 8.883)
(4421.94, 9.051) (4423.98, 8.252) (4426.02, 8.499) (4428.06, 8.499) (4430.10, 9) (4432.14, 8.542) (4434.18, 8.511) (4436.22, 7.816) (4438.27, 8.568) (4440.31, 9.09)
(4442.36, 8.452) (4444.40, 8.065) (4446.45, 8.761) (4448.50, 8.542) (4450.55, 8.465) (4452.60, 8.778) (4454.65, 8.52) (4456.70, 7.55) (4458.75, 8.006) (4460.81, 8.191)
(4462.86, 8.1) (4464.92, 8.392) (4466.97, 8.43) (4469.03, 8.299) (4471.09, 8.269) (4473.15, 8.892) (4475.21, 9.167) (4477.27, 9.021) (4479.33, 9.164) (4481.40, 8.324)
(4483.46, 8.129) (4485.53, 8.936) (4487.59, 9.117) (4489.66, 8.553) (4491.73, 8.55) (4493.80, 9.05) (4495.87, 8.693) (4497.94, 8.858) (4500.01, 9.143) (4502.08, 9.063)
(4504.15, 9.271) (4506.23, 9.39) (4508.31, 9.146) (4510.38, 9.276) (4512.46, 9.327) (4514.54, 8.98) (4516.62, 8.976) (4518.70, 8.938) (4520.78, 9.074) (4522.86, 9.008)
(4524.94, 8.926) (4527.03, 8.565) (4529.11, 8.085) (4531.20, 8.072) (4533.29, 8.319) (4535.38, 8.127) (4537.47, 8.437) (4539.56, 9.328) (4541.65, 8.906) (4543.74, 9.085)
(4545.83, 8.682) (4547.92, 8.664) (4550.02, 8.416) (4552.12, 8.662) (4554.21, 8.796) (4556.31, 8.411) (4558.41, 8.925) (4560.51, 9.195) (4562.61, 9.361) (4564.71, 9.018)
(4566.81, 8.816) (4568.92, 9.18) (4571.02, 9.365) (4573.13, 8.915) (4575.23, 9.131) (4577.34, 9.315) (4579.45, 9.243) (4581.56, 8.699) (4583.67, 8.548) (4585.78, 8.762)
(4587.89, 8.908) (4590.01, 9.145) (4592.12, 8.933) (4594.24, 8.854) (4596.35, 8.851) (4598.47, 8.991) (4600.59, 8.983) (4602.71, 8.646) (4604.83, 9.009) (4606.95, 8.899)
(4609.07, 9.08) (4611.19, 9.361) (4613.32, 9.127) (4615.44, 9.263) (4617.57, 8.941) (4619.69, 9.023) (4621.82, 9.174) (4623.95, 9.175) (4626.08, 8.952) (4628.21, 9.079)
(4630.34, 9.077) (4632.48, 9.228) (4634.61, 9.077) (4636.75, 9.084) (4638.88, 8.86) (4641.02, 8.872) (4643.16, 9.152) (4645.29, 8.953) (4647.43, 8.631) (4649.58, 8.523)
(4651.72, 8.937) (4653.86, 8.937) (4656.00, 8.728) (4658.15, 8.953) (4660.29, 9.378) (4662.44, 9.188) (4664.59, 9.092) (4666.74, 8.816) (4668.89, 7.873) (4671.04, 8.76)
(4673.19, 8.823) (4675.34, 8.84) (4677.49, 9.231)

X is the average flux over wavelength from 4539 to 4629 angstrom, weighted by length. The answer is 8.97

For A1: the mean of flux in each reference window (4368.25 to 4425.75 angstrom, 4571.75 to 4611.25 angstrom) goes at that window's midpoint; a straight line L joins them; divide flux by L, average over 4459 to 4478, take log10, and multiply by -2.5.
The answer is -0.02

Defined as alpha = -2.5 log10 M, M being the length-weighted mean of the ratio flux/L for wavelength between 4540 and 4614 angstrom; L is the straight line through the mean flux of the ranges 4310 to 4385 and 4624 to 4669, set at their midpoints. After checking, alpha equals -0.04 mag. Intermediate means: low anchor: 7.64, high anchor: 8.95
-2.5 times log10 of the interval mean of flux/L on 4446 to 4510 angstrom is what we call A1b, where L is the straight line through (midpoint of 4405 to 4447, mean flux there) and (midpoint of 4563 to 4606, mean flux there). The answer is -0.010 mag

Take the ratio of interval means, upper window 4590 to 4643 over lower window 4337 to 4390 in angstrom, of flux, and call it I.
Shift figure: 1.18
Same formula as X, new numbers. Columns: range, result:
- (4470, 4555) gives 8.81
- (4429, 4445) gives 8.52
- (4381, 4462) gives 8.15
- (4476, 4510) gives 8.91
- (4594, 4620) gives 9.01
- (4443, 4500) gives 8.56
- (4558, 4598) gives 9.01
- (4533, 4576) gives 8.85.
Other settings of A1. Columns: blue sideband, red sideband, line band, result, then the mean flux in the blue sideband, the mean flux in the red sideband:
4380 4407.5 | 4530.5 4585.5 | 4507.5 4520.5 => -0.07 mag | 7.6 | 8.84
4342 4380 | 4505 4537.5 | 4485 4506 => -0.04 mag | 7.86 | 8.8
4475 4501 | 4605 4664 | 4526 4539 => 0.07 mag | 8.81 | 9.02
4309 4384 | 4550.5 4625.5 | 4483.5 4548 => -0.03 mag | 7.62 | 8.99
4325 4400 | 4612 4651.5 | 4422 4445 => -0.06 mag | 7.69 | 9.01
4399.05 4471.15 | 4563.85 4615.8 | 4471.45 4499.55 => -0.03 mag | 8.33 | 9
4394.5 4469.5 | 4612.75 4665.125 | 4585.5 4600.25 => -0.01 mag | 8.31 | 9.01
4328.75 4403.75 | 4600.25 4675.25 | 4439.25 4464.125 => -0.03 mag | 7.76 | 8.96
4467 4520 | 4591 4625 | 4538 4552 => 0.02 mag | 8.89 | 9.02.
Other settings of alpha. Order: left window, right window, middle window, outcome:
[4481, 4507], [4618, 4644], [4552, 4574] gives -0.003 mag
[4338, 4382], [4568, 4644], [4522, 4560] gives 0.006 mag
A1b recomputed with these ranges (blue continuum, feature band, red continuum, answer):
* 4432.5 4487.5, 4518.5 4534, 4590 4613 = 0.01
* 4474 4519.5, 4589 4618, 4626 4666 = 0.00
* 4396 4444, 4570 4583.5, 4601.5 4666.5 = -0.03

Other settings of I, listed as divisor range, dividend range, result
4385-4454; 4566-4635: 1.10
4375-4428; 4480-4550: 1.11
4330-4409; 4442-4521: 1.13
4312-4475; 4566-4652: 1.12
